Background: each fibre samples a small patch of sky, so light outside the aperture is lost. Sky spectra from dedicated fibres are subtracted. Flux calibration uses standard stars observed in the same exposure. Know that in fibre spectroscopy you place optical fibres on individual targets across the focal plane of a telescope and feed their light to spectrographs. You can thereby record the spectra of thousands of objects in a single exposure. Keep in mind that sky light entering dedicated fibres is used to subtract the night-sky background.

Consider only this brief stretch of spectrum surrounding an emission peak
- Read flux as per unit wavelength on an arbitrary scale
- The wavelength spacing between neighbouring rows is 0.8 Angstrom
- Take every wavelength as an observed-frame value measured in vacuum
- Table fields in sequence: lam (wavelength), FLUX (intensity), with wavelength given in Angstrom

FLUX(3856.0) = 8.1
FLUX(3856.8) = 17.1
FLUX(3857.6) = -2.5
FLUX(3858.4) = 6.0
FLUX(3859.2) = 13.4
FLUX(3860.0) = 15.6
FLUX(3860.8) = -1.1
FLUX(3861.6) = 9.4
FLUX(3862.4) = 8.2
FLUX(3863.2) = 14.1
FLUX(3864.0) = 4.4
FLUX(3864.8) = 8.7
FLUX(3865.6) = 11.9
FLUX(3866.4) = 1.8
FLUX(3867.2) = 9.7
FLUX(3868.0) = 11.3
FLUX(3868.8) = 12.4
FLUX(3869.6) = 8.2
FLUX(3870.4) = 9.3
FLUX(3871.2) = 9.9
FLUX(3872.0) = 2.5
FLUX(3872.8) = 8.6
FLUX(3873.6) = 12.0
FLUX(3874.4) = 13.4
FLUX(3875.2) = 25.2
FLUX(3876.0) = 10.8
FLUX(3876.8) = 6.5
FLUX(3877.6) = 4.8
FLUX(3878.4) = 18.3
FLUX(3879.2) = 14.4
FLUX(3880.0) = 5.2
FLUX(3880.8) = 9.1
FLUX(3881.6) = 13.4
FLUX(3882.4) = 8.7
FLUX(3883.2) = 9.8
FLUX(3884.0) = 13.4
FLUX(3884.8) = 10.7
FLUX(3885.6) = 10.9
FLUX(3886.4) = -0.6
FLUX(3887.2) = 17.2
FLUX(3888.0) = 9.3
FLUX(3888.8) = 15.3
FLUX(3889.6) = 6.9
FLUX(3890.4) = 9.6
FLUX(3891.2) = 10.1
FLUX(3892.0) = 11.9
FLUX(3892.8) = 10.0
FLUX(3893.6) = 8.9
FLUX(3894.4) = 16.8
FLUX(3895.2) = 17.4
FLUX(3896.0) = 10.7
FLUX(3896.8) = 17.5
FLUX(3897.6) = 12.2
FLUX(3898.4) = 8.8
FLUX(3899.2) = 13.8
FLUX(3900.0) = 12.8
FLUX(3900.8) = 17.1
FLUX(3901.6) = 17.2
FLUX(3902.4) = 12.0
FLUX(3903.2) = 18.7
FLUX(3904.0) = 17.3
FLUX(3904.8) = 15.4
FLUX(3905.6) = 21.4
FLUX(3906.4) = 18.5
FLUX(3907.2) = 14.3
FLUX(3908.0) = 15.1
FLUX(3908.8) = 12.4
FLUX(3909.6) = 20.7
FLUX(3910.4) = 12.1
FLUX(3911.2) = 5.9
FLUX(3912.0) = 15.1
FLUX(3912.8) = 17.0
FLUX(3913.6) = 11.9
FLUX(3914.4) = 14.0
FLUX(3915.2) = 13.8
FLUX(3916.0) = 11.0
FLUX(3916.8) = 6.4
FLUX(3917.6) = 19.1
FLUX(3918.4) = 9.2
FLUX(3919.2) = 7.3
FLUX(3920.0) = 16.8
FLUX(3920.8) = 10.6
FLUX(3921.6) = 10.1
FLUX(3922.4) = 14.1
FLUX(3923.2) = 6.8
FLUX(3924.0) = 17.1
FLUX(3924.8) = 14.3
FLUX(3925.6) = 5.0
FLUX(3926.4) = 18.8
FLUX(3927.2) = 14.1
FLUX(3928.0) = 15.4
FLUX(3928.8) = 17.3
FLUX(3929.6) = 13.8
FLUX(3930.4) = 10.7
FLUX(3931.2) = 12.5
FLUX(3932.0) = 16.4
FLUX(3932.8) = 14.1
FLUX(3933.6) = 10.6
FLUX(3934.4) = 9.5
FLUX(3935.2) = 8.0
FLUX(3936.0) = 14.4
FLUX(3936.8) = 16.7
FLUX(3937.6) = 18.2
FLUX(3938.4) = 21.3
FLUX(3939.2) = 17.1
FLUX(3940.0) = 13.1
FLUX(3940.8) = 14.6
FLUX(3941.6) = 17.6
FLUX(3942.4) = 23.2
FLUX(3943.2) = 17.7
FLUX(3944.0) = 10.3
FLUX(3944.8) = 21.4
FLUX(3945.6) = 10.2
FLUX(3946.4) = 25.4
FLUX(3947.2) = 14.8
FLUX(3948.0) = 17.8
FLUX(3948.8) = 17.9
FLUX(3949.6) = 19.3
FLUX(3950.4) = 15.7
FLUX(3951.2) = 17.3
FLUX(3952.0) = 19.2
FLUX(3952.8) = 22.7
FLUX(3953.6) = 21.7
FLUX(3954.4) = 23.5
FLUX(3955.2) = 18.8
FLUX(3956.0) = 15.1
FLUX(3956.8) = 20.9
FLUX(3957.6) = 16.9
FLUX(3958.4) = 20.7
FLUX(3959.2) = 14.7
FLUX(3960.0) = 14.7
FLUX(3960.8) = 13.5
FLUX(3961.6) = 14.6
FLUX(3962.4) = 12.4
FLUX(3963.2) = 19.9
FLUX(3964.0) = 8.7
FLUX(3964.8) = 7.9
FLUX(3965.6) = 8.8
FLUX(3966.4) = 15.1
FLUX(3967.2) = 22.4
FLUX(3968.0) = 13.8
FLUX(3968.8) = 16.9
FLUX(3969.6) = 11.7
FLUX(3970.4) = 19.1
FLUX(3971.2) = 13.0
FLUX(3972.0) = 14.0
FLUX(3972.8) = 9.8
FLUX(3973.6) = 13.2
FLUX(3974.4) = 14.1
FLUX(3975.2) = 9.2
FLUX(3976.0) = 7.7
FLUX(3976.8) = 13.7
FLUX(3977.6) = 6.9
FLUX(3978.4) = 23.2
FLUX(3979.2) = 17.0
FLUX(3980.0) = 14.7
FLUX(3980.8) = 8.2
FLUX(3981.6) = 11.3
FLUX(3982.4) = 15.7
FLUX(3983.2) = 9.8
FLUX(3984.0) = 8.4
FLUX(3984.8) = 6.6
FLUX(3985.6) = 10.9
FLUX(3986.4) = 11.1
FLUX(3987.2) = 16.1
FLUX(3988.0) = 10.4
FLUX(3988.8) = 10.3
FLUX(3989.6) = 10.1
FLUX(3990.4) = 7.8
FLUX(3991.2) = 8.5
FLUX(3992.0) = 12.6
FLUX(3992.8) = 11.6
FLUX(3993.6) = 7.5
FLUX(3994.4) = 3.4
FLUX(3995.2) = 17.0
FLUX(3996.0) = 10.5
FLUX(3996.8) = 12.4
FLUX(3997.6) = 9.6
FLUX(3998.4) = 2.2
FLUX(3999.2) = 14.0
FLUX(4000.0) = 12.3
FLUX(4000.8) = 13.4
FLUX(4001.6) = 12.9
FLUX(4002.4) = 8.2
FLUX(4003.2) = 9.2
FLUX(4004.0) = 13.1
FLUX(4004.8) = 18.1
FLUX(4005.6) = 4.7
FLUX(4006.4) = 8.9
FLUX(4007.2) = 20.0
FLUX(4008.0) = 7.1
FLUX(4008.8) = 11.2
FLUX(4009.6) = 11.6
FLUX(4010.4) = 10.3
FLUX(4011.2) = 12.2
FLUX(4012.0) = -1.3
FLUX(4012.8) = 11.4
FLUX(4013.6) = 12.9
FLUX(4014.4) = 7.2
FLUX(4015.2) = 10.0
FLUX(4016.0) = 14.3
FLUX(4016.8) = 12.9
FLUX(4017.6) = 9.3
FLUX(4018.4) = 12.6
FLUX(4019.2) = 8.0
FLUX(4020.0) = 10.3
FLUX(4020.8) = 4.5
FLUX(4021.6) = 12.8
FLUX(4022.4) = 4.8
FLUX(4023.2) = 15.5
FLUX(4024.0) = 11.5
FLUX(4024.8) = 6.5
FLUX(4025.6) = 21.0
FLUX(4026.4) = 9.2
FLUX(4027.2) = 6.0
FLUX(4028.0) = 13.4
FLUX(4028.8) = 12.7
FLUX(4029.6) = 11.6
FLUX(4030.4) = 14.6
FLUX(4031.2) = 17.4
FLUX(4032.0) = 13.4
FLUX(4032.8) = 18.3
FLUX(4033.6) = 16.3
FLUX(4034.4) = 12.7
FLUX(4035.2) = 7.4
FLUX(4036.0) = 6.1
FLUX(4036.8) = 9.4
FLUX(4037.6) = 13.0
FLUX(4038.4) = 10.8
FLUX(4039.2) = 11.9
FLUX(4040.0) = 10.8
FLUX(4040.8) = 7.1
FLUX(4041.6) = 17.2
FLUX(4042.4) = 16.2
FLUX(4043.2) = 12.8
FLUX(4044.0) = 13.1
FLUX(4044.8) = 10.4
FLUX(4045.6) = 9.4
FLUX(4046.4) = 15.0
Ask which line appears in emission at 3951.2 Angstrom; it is C III] 1909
